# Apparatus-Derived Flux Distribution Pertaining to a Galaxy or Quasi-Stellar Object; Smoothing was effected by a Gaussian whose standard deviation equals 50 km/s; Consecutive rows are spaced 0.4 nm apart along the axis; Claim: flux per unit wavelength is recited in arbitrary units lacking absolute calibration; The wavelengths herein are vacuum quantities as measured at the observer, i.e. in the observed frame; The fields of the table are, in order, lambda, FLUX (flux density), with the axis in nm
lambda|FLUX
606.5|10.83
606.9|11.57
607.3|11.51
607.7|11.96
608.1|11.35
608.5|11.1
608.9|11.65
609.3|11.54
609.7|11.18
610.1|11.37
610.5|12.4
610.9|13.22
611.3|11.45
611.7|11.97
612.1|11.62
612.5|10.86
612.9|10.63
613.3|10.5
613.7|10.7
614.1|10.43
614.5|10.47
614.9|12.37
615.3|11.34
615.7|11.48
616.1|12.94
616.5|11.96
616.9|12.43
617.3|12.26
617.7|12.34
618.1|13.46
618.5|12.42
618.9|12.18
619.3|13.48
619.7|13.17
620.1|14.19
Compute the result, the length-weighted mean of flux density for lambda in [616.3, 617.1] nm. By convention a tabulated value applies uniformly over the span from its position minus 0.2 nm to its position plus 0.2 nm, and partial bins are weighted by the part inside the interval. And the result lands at 12.2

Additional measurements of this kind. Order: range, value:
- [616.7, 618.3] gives 12.6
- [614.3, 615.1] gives 11.4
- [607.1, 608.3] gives 11.6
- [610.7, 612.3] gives 12.1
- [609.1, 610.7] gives 11.6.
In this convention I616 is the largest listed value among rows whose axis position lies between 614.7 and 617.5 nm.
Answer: 12.94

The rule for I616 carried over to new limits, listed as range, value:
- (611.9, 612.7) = 11.62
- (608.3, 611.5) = 13.22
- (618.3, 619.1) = 12.42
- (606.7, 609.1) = 11.96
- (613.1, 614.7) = 10.7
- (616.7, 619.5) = 13.48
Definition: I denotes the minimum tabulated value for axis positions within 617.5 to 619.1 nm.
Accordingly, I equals 12.18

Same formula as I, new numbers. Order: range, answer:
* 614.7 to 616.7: 11.34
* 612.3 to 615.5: 10.43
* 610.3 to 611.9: 11.45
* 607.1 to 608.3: 11.35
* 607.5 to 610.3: 11.1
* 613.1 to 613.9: 10.5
